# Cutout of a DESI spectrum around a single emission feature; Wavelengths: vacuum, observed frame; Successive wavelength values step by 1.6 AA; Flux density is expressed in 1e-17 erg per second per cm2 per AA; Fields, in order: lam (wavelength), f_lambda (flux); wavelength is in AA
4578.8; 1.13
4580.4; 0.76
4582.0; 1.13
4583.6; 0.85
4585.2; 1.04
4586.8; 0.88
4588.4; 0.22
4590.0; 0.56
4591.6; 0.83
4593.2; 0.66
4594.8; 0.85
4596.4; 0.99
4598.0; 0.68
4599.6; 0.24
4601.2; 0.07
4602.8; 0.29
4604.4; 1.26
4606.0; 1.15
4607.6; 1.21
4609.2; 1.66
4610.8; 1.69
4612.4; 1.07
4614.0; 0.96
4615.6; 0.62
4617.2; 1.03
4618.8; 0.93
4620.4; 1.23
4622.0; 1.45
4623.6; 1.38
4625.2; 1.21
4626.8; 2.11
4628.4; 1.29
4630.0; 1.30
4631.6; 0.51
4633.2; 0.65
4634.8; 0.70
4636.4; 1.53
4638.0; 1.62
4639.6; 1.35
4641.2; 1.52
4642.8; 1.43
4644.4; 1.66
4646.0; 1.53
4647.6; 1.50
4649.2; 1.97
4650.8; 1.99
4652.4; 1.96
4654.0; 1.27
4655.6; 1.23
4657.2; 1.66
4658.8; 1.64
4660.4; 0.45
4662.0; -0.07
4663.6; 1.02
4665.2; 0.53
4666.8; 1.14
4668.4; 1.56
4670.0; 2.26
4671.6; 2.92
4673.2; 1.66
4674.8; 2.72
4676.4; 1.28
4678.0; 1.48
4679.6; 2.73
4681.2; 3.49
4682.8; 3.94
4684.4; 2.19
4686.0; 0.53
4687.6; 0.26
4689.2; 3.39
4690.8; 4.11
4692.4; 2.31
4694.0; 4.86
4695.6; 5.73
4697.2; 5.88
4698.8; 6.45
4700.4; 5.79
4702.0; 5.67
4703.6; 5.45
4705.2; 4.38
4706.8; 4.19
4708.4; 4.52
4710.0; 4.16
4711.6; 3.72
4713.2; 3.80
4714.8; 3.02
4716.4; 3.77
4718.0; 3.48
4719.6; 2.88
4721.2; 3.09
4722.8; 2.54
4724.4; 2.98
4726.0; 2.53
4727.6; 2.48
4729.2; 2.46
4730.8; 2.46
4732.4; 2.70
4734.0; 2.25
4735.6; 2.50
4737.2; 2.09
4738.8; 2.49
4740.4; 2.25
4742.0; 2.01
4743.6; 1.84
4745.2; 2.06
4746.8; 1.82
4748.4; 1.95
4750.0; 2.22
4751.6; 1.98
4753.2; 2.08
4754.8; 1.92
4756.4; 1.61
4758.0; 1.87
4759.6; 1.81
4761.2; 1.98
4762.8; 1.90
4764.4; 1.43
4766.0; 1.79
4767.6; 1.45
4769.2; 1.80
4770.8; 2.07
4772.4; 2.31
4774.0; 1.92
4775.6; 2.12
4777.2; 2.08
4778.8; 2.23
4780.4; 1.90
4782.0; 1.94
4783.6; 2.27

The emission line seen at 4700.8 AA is Lyman alpha 1216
